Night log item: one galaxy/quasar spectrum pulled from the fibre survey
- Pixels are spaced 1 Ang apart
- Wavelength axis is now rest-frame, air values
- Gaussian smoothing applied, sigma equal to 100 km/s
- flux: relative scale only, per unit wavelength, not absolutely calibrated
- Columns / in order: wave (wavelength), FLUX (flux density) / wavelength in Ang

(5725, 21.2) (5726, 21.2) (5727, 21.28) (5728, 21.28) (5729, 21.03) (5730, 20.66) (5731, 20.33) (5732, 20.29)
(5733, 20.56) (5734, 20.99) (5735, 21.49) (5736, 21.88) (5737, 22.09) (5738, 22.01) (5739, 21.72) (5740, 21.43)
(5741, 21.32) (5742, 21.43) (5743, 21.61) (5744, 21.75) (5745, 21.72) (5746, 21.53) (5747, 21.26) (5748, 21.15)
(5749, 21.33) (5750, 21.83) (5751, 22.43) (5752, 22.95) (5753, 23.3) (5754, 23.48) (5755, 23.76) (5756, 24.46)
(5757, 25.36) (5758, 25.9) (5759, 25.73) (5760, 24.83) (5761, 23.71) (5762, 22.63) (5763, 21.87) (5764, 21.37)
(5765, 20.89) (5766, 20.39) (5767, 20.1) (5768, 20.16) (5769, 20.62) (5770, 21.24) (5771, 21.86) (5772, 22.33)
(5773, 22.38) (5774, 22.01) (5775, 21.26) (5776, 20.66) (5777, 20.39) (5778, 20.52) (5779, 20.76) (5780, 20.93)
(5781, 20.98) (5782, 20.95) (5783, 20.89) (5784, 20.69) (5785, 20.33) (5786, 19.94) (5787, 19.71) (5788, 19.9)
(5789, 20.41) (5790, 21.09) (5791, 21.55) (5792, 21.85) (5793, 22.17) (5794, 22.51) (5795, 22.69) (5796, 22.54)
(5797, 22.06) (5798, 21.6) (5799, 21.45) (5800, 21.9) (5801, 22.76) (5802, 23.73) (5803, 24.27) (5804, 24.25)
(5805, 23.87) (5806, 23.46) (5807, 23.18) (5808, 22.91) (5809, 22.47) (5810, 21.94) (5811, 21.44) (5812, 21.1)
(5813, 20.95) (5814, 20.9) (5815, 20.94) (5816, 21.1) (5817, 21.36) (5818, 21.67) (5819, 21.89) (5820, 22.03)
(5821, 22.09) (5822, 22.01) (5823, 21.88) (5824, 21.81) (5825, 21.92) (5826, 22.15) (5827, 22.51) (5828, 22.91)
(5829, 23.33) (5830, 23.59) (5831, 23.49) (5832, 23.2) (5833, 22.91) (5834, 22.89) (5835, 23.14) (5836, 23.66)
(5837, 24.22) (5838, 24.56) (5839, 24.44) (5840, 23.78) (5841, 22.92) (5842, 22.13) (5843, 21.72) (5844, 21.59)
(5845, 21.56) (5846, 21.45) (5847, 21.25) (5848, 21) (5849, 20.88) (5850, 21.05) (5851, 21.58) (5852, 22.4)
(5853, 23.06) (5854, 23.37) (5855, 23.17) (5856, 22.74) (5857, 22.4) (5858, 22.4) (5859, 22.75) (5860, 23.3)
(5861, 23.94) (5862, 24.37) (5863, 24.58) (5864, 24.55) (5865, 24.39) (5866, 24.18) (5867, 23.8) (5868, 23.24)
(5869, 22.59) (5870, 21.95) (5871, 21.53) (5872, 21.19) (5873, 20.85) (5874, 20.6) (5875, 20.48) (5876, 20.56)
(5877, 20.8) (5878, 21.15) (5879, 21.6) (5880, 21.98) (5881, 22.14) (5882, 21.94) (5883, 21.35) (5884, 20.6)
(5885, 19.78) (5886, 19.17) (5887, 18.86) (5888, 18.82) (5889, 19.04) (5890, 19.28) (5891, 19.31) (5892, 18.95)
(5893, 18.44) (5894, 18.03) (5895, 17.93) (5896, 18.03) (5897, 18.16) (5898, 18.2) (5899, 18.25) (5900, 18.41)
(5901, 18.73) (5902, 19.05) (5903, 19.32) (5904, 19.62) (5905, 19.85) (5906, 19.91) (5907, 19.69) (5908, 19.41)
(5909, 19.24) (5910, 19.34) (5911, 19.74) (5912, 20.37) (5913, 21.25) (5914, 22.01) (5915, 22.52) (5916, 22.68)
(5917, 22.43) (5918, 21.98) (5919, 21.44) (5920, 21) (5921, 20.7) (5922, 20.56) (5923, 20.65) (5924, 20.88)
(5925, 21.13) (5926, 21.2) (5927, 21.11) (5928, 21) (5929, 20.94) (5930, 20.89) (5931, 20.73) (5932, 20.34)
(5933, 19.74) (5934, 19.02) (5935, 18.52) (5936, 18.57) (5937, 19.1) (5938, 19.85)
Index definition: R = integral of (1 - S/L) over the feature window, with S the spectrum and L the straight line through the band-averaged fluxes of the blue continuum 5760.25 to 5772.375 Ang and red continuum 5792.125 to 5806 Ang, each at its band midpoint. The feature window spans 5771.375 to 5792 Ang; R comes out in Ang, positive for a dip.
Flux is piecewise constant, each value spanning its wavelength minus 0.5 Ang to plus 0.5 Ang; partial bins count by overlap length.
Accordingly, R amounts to 1.1 Ang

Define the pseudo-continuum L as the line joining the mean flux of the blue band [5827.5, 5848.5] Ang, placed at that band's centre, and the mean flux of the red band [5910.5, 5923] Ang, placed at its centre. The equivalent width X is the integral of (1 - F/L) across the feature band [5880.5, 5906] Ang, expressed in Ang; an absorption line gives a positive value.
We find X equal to 2.97 Ang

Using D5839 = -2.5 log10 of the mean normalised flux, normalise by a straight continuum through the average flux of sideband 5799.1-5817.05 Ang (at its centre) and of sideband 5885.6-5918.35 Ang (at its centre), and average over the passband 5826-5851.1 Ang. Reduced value -0.06 mag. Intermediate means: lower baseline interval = 22.4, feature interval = 22.6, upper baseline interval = 19.6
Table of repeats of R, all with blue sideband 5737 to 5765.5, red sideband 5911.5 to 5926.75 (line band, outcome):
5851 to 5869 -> -1.3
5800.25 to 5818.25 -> -0.1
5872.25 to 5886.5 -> 0.5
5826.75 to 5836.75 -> -0.5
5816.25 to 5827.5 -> 0.1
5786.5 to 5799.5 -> 0.5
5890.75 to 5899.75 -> 1.3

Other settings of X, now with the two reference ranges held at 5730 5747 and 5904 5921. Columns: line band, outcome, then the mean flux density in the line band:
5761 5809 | -1.0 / 21.6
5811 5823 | -0.2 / 21.5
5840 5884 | -2.7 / 22.2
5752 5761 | -1.3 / 24.5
